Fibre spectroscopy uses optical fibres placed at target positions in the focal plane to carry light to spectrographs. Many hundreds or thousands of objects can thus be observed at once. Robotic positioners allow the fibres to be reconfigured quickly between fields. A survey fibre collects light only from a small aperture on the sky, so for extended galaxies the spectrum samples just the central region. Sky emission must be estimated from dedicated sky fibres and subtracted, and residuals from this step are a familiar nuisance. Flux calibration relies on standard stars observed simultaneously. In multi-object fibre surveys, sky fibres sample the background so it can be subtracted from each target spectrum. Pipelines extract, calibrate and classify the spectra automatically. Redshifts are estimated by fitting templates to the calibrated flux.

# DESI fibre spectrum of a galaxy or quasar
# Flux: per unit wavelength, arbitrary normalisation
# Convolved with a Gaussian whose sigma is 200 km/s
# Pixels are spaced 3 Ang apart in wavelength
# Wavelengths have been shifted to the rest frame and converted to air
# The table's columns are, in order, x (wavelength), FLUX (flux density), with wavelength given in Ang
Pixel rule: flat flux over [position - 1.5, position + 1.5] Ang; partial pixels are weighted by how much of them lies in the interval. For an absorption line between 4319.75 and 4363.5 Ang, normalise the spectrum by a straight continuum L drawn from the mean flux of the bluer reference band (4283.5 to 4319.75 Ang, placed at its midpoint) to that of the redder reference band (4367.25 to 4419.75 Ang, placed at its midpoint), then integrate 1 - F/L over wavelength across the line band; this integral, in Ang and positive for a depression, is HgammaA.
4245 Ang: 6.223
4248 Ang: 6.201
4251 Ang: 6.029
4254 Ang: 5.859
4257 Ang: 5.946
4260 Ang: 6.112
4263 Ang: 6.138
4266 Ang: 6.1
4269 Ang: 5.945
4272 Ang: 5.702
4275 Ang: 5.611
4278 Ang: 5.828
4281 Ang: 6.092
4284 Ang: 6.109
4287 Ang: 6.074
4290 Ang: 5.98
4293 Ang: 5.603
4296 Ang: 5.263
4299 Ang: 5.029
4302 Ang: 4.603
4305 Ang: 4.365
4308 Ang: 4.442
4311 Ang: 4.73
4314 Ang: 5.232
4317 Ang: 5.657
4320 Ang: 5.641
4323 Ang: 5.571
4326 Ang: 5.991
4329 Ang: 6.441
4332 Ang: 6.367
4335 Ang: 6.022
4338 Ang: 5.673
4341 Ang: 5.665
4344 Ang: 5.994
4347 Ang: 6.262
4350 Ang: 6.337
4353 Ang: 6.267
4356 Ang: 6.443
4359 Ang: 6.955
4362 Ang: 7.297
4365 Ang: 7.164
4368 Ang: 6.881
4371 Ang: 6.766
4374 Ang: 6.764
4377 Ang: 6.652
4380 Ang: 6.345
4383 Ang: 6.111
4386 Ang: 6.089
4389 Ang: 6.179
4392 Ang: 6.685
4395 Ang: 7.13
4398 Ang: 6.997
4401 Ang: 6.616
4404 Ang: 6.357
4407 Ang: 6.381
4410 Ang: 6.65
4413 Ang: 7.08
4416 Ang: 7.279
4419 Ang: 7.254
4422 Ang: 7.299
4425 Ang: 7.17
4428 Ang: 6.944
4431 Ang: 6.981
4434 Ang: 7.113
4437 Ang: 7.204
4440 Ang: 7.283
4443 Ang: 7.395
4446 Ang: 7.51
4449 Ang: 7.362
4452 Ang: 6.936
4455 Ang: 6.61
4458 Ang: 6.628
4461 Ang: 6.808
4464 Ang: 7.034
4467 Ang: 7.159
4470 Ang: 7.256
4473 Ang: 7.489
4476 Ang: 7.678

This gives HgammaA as -2.5 Ang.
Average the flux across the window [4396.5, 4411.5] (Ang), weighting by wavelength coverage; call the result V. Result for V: 6.6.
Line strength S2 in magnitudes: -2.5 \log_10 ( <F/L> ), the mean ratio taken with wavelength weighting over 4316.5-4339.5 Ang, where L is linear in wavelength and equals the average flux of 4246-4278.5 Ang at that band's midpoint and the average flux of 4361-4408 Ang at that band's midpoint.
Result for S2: 0.07 mag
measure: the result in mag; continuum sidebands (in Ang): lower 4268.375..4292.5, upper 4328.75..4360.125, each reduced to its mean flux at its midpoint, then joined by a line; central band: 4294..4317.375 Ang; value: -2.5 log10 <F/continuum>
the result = 0.23 mag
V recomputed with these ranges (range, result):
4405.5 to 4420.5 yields 6.93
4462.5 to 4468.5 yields 7.1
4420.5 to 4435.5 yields 7.1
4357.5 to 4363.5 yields 7.13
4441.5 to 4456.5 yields 7.16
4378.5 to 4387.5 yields 6.18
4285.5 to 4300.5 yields 5.59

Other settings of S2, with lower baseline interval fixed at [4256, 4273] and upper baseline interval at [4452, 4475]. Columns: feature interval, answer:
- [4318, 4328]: 0.10 mag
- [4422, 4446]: -0.05 mag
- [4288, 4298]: 0.10 mag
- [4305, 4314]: 0.32 mag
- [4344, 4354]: 0.03 mag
